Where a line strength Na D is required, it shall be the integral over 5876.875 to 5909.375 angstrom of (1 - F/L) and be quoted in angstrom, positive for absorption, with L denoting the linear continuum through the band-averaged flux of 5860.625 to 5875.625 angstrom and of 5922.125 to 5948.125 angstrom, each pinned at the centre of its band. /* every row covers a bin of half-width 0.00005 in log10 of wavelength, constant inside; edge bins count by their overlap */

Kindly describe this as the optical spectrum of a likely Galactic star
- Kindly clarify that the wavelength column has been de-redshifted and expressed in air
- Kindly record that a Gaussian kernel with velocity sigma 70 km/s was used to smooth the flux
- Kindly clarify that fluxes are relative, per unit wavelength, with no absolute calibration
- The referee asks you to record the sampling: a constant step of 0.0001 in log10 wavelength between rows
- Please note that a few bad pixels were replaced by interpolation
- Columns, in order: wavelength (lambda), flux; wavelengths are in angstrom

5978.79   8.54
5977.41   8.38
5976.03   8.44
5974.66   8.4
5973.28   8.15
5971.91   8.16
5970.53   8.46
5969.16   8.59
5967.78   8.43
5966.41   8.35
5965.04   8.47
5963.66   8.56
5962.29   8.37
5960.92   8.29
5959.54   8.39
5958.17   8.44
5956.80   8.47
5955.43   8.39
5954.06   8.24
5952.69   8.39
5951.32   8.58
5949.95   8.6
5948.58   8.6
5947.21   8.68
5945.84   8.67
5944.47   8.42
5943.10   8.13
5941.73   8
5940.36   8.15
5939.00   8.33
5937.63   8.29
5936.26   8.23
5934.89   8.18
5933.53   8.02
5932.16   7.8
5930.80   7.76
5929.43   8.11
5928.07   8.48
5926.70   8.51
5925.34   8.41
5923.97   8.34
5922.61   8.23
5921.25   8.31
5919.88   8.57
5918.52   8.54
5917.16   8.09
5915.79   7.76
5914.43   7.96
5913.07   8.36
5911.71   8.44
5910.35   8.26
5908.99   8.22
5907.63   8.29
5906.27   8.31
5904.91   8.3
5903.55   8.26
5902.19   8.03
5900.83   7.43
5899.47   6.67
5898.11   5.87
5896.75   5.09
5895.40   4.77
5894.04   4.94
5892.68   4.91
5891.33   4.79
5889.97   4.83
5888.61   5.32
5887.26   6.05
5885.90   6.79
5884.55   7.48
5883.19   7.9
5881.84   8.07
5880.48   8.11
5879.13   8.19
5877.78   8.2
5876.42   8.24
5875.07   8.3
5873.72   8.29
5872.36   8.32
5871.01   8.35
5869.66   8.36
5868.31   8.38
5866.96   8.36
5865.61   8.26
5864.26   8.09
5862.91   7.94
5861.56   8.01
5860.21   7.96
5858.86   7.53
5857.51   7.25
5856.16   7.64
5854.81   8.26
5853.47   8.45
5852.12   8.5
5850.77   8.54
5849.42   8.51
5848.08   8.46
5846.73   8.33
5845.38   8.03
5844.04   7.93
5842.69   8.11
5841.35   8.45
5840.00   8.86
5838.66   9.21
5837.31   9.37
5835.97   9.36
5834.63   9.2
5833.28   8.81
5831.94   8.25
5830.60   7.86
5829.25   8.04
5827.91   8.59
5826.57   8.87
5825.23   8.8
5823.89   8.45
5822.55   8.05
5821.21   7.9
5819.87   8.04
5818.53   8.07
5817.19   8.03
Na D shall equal 5.4 angstrom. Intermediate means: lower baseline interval 8.24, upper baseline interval 8.25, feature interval 6.86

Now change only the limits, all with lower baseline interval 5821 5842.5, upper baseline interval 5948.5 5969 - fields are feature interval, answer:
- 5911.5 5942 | 1.0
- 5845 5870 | 1.3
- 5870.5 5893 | 3.5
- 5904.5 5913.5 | 0.2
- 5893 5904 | 2.9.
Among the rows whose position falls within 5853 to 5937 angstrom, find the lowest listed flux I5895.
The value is 4.77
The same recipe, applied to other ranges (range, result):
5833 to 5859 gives 7.25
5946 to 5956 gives 8.24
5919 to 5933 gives 7.76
